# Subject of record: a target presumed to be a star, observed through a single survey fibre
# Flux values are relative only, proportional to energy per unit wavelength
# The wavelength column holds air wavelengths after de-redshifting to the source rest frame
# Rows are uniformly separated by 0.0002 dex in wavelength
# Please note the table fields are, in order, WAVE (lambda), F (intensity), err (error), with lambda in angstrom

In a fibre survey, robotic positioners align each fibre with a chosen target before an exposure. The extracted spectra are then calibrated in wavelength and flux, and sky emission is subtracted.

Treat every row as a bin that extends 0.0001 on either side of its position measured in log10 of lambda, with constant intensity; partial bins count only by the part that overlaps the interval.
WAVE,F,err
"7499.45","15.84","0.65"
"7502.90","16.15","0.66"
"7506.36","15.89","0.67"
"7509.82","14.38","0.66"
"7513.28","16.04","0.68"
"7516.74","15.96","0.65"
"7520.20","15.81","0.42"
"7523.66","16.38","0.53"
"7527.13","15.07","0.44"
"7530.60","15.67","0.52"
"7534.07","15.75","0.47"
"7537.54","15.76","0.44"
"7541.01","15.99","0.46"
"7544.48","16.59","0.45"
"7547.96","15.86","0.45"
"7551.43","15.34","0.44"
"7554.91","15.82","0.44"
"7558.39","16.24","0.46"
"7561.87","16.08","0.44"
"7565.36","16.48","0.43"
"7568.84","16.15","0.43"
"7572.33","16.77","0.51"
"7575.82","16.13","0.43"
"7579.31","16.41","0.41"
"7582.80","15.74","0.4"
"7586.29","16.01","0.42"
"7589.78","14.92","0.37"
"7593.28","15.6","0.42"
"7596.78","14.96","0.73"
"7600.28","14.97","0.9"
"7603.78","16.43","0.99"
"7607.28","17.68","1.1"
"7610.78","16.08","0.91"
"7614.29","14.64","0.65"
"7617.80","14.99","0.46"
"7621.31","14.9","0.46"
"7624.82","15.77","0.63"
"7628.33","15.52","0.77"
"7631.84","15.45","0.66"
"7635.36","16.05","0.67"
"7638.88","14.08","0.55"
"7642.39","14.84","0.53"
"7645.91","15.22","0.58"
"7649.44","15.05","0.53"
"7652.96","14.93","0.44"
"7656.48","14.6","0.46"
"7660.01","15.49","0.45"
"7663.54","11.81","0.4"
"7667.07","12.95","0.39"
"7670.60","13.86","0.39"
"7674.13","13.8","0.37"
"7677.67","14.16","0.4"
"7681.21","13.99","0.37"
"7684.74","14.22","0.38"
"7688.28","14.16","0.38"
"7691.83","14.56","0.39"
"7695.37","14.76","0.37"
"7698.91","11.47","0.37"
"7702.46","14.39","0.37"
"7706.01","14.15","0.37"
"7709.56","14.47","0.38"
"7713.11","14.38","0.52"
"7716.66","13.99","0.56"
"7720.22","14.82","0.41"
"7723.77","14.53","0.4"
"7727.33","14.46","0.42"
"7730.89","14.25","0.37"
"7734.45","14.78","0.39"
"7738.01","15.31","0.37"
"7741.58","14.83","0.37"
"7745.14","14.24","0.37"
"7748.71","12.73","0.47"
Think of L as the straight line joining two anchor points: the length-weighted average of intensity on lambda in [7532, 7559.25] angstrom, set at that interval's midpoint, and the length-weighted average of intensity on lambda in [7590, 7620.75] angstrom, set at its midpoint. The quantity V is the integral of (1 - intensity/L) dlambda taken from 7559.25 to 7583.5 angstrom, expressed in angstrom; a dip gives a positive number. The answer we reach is -0.8 angstrom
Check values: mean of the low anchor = 15.9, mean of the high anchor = 15.6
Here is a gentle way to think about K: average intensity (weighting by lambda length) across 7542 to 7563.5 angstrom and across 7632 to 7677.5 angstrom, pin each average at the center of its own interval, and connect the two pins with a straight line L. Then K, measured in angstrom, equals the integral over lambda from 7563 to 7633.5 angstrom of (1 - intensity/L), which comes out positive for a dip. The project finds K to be -2.27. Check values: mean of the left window 16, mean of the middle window 15.8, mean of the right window 14.4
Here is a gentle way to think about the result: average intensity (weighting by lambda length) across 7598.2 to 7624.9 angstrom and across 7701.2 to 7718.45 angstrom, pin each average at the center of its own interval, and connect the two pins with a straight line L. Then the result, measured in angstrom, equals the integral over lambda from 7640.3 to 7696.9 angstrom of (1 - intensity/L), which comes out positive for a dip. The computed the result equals 2.23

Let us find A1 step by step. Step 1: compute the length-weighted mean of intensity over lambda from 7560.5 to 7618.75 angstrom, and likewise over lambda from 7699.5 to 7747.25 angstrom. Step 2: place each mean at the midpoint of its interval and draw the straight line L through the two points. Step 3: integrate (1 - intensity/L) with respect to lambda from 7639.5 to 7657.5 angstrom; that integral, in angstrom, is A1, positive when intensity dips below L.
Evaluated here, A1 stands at 0.4 angstrom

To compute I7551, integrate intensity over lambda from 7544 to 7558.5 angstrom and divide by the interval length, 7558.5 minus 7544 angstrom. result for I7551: 15.9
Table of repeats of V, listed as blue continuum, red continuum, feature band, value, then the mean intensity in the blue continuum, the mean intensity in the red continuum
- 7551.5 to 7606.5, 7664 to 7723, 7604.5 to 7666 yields -0.6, 15.9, 14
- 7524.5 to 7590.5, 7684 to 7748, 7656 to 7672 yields 1.3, 16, 14.3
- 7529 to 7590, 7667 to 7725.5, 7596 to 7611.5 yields -0.7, 16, 14.1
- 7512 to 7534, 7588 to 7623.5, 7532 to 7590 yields -1.3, 15.8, 15.5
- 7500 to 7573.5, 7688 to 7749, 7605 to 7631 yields -0.8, 15.9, 14.3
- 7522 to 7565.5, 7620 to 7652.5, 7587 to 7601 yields 0.3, 15.9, 15.2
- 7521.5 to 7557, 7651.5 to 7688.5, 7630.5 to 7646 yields -0.7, 15.8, 14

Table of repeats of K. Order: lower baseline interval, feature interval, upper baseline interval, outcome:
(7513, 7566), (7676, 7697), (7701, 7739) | 0.6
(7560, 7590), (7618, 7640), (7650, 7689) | -0.6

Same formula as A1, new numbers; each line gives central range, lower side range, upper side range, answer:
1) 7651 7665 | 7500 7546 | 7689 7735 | 0.4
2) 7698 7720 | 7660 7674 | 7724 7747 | 0.2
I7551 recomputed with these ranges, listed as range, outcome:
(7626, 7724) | 14.4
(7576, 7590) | 15.9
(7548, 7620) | 15.9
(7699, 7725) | 14.2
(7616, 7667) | 14.8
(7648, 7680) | 14.1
